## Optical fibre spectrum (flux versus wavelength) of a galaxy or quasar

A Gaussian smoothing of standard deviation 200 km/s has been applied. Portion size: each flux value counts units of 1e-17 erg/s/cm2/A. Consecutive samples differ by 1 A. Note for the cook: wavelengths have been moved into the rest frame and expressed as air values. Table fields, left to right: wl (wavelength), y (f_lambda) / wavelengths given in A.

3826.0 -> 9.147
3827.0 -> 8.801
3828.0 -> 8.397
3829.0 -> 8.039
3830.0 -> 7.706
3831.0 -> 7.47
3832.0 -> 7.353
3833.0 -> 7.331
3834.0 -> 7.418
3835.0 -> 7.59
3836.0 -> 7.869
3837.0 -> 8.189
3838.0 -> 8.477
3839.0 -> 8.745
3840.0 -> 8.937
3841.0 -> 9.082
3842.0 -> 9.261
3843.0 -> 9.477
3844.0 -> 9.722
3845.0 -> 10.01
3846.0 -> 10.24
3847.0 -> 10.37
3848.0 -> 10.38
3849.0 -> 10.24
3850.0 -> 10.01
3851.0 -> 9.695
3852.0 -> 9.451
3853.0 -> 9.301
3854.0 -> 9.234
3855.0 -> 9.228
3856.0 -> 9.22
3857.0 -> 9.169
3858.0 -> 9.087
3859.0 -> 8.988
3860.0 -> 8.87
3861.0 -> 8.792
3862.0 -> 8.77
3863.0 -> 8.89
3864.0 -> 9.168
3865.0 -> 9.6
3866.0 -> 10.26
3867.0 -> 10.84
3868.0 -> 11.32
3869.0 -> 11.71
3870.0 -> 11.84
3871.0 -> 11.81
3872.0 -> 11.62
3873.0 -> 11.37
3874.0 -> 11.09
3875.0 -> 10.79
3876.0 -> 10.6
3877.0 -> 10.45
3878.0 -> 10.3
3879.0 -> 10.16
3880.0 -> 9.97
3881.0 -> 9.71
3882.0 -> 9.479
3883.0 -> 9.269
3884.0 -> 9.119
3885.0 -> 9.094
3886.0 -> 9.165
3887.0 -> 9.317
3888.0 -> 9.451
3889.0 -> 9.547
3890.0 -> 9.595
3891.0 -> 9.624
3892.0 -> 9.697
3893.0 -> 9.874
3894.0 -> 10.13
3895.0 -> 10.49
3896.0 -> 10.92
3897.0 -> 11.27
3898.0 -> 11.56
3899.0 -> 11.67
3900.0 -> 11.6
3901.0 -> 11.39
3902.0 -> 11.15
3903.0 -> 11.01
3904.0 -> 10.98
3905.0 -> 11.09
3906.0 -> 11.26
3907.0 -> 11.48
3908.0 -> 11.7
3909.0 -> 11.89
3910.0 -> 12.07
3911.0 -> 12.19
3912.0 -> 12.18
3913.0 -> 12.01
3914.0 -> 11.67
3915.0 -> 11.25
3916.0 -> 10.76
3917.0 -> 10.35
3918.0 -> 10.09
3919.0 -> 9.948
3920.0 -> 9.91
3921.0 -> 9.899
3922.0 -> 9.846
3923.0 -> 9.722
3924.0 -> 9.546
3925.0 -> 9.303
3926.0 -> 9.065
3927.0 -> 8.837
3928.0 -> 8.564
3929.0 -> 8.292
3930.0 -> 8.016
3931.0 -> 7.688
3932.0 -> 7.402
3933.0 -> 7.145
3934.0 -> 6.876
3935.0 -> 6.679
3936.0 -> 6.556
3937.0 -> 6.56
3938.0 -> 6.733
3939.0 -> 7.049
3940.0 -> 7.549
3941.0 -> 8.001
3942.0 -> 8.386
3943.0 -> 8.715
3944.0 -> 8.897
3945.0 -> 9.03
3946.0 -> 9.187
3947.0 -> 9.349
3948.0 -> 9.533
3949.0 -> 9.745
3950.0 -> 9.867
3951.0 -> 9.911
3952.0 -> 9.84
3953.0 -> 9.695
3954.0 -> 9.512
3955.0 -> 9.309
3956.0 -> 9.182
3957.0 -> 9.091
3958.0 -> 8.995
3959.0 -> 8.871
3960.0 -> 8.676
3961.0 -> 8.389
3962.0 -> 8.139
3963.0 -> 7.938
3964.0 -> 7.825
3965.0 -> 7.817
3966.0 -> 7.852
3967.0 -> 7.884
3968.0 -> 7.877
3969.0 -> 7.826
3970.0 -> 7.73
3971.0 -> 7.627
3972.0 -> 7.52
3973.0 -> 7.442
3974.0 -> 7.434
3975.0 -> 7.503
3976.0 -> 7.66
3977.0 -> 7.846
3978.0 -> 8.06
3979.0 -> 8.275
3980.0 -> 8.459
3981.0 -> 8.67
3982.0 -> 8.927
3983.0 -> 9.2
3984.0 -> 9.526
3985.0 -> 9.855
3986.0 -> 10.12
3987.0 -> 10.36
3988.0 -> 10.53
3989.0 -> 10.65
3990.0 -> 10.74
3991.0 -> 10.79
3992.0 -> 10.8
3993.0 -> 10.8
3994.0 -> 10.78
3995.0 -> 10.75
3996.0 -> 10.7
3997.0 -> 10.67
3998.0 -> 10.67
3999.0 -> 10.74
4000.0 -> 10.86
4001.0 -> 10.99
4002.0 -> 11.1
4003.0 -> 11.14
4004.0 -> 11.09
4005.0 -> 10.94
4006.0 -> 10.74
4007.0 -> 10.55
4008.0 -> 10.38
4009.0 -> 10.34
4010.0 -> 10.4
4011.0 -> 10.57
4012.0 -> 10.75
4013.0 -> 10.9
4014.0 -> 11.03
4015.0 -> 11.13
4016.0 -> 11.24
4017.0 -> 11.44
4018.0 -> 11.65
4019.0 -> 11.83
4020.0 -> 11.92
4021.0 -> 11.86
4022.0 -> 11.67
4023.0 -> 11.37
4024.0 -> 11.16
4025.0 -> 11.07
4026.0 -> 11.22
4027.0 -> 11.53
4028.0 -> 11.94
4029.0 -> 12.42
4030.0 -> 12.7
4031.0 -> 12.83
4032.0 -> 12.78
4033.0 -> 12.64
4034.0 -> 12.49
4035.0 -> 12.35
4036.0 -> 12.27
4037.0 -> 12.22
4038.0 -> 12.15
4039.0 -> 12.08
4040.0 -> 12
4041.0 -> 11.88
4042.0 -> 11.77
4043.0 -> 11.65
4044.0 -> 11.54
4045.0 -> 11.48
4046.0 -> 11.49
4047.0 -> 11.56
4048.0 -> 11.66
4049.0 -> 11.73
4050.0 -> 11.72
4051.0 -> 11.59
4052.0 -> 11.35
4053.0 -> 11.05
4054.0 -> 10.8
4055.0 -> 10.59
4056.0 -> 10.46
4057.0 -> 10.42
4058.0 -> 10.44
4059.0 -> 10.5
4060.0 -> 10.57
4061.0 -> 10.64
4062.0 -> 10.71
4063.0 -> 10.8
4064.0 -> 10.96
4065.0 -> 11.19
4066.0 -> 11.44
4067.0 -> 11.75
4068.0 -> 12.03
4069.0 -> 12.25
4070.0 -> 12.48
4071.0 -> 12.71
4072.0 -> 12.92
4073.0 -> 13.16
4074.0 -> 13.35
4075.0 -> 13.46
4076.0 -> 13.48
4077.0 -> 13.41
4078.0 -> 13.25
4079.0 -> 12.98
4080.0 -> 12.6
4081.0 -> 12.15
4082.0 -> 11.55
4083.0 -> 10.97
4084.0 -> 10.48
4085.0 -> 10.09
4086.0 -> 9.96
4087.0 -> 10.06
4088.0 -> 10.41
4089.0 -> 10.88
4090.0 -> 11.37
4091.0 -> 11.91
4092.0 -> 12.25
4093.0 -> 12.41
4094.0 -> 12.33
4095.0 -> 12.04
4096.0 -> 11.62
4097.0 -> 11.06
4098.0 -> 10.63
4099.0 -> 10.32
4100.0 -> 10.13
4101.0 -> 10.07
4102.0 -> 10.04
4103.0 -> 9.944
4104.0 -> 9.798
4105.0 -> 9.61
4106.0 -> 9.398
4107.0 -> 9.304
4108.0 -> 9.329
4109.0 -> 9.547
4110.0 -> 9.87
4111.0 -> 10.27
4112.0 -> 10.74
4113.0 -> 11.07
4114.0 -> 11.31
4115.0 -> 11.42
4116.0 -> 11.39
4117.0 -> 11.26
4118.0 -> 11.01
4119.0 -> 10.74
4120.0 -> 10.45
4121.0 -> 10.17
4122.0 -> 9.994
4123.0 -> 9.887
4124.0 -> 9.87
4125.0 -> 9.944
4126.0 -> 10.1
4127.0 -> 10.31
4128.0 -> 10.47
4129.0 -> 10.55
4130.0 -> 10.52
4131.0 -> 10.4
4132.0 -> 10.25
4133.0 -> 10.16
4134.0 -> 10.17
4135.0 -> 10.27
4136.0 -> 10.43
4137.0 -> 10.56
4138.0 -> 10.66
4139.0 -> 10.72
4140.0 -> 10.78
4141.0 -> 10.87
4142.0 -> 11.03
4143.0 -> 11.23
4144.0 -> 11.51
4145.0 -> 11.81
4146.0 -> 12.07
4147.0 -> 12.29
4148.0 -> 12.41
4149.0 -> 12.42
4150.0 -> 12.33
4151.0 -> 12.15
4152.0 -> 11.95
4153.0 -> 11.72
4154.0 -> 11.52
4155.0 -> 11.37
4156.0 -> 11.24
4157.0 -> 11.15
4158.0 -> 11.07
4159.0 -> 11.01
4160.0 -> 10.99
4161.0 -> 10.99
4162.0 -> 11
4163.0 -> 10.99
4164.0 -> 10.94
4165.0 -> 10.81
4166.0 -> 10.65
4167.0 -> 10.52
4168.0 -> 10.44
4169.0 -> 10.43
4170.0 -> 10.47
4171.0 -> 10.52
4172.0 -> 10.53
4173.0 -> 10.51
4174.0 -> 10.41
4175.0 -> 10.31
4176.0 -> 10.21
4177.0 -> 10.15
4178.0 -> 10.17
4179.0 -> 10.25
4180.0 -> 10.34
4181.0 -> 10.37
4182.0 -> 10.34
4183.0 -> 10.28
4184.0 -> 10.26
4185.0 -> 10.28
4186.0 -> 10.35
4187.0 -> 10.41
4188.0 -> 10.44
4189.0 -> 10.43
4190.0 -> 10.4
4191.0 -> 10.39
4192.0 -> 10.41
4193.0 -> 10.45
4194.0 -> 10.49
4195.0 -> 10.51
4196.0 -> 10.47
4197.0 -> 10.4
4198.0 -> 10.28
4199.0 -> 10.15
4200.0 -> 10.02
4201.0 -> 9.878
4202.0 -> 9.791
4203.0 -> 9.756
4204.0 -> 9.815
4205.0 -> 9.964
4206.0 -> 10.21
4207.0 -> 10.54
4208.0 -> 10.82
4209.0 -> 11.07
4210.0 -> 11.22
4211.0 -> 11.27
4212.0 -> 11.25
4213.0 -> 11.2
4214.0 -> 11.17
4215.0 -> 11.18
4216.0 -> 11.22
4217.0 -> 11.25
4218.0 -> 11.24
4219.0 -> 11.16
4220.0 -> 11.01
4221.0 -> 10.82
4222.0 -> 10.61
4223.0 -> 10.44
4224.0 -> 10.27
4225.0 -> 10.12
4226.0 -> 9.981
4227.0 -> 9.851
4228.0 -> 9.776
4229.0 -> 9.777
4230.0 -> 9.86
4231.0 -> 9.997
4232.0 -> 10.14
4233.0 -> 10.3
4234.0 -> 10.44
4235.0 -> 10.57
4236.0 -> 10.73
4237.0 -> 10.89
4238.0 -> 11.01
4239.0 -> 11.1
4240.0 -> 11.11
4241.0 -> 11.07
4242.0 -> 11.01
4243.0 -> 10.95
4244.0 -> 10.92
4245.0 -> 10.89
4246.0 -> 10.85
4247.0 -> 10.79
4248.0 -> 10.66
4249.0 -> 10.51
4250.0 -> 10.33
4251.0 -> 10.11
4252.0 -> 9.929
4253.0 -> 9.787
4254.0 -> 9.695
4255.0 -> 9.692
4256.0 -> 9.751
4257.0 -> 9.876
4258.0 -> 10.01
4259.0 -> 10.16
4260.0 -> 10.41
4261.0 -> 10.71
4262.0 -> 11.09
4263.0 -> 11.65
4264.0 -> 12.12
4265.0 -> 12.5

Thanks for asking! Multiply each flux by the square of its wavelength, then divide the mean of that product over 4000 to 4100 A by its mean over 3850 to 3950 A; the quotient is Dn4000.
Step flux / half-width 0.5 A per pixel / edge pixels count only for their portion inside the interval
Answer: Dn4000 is 1.27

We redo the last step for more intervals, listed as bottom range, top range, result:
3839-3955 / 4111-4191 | 1.25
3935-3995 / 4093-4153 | 1.33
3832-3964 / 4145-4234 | 1.29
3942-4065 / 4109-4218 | 1.12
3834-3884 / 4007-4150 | 1.29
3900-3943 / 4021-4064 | 1.28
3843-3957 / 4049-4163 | 1.26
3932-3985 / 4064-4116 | 1.45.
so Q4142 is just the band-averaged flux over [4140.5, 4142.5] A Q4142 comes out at 10.9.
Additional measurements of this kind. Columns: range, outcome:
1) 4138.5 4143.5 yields 10.9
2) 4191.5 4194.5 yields 10.5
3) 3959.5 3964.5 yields 8.19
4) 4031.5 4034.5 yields 12.6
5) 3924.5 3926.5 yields 9.18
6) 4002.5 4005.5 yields 11.1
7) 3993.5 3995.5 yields 10.8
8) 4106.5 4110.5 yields 9.51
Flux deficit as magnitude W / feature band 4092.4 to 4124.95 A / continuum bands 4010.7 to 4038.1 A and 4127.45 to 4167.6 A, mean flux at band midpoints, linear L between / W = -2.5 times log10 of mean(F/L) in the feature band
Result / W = 0.08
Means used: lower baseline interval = 11.8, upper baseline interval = 11.1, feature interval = 10.5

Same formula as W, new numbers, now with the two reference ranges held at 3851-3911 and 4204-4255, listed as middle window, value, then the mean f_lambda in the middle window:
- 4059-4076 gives -0.14 mag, 11.9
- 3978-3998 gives 0.04 mag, 10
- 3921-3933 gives 0.18 mag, 8.73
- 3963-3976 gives 0.32 mag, 7.7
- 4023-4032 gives -0.14 mag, 11.9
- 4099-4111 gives 0.08 mag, 9.78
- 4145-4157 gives -0.13 mag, 11.9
